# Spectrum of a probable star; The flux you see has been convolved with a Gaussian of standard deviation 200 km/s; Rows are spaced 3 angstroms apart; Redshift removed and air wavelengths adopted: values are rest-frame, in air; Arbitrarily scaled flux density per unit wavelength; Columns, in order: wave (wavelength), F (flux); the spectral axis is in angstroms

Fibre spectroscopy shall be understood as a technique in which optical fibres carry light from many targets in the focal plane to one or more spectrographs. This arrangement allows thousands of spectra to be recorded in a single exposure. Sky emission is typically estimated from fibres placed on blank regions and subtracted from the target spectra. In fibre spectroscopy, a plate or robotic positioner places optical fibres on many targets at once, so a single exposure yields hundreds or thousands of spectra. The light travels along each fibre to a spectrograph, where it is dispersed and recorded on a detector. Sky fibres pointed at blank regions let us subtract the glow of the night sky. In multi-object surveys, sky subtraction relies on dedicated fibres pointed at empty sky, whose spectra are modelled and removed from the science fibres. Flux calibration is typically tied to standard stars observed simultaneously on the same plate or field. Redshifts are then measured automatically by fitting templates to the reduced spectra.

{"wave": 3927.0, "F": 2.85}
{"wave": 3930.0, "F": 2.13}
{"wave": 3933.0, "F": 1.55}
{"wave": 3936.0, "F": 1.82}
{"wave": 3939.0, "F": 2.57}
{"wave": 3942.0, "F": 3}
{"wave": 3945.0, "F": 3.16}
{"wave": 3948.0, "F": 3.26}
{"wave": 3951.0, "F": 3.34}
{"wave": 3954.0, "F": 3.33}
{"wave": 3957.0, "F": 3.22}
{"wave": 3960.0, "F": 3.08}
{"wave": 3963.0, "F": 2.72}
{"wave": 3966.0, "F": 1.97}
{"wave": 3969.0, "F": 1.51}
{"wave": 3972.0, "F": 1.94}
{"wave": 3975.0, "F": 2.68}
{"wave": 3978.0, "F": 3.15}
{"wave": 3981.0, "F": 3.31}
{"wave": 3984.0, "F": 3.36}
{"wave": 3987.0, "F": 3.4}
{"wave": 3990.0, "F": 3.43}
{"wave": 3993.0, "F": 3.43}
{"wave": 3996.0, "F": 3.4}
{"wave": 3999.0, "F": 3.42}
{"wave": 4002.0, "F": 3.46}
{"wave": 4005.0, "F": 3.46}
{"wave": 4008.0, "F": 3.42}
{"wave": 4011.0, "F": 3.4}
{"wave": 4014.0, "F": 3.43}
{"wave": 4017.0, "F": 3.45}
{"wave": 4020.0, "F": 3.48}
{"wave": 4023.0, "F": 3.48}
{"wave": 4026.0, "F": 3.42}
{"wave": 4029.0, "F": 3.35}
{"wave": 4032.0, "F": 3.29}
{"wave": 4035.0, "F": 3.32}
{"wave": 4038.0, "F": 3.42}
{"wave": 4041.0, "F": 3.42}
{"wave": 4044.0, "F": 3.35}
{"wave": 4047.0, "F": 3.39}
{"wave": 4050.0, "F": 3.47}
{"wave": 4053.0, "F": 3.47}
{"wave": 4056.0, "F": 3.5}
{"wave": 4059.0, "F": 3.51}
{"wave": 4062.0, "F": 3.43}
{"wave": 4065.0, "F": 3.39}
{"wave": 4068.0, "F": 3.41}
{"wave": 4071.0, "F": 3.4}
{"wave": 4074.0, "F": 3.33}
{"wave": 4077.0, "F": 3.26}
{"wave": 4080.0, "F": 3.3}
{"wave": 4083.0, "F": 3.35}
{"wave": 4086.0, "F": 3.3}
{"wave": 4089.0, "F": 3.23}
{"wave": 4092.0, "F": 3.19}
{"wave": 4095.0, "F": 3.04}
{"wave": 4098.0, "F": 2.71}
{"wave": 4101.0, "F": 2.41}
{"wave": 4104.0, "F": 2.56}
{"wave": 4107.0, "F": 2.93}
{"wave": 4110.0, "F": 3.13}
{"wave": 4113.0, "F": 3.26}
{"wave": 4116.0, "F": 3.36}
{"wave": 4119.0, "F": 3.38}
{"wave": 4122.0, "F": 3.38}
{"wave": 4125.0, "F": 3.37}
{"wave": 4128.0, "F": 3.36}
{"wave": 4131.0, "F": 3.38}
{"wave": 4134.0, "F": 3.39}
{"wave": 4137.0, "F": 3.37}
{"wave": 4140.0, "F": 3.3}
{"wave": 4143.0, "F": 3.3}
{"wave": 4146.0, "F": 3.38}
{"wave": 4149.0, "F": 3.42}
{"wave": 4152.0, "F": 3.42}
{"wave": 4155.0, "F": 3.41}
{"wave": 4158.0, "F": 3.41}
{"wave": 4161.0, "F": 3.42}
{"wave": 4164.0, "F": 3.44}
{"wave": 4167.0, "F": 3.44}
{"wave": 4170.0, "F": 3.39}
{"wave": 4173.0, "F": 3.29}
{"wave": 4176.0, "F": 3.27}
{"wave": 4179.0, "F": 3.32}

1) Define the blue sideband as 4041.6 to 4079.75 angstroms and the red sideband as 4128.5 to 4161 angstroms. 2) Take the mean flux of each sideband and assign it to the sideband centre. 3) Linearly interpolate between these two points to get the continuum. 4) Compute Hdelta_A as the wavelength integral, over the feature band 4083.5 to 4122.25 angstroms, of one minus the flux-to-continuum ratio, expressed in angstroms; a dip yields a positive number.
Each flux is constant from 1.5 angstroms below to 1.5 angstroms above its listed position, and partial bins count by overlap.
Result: 3.7 angstroms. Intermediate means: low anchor 3.41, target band 3.06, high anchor 3.38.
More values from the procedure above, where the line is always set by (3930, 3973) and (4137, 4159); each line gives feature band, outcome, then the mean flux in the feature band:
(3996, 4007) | -2.5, 3.44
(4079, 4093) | -0.7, 3.28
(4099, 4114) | 1.7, 2.84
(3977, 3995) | -4.1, 3.35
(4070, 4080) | -0.8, 3.32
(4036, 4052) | -2.4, 3.41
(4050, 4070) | -2.8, 3.45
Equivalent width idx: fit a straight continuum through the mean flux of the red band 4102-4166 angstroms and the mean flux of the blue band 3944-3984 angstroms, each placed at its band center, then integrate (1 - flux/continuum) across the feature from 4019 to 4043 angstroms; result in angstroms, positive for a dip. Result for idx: -3.0 angstroms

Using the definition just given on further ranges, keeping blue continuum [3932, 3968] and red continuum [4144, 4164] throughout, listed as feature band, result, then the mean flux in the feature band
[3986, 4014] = -4.9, 3.43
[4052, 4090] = -2.9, 3.38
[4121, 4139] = -0.2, 3.37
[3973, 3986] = -1.1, 3.09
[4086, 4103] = 1.5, 2.94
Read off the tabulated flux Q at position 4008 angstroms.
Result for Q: 3.42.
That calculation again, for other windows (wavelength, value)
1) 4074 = 3.33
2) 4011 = 3.4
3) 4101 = 2.41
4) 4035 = 3.32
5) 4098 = 2.71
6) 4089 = 3.23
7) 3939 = 2.57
